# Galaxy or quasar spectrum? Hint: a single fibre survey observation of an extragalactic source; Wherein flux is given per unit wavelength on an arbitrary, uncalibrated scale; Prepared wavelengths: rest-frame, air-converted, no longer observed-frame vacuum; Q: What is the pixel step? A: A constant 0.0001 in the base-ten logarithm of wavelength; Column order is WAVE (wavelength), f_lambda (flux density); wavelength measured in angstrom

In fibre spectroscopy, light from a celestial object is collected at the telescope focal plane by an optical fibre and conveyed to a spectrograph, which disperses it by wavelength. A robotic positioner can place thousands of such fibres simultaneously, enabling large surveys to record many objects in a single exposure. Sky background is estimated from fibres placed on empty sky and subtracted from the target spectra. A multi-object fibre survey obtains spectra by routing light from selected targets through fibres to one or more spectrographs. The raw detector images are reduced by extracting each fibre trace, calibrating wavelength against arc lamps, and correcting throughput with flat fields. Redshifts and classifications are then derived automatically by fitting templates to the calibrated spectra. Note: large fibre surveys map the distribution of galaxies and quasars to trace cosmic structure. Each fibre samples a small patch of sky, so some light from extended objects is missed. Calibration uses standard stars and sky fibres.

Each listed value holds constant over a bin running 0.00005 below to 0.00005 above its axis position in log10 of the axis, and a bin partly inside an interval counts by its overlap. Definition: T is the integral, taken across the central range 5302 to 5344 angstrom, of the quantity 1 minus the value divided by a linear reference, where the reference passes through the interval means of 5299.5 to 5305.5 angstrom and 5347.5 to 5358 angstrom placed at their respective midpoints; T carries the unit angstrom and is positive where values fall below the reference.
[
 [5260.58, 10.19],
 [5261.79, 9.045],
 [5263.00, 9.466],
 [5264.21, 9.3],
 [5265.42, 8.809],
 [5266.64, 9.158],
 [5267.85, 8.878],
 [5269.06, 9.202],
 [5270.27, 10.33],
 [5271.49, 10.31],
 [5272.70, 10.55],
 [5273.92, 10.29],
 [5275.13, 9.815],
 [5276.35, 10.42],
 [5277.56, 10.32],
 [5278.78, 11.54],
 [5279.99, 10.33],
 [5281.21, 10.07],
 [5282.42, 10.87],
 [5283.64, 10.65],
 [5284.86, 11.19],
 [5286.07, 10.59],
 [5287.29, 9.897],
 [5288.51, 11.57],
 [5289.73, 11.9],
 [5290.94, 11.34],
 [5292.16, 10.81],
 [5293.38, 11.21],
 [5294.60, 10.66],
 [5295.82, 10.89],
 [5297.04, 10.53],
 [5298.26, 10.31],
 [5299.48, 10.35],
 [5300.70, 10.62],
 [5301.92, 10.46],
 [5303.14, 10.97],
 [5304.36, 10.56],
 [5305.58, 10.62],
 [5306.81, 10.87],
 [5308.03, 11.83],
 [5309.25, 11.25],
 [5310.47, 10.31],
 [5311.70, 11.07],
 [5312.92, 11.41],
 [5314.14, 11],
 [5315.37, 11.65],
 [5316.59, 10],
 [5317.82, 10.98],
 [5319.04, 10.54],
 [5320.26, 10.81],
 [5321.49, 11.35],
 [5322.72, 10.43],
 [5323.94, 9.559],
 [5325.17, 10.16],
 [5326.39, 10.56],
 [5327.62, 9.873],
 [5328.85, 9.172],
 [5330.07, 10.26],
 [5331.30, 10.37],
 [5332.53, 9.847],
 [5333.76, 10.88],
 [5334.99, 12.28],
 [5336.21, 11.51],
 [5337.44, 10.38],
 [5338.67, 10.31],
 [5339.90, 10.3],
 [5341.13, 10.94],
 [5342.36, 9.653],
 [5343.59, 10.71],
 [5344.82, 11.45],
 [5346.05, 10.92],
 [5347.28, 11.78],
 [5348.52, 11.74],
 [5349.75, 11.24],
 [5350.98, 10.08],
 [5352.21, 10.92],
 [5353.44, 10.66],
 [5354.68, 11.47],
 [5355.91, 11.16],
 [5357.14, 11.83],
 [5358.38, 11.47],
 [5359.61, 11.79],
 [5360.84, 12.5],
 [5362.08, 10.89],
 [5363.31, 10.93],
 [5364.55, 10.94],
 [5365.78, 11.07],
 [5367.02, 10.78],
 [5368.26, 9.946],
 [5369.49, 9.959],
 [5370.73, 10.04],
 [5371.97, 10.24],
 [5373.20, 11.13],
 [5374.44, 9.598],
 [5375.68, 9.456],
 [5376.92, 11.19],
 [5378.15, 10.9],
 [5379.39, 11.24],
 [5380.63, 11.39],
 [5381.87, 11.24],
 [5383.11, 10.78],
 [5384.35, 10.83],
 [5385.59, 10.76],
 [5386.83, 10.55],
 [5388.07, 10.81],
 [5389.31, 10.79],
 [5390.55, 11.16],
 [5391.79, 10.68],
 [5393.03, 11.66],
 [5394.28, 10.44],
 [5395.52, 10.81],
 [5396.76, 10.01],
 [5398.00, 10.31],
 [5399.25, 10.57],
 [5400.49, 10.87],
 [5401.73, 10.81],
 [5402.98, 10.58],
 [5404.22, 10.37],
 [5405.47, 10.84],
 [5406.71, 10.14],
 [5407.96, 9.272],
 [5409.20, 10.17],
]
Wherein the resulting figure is 0.7 angstrom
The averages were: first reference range 10.6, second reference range 11.2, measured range 10.7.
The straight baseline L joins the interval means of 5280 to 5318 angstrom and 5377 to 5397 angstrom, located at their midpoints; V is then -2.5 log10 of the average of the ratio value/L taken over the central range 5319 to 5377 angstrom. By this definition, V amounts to 0.02 mag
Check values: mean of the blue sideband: 10.8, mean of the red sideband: 10.9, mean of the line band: 10.7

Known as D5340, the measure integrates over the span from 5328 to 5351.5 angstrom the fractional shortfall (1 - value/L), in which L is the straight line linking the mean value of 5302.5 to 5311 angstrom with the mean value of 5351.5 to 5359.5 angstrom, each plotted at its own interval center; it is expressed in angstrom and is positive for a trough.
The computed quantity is 0.9 angstrom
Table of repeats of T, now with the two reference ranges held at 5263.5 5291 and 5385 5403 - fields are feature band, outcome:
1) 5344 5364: -1.4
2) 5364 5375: 0.2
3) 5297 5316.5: -0.8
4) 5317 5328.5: 0.0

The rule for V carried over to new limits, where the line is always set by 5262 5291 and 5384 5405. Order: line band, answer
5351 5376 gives -0.03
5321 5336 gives 0.00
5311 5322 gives -0.06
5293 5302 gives -0.03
